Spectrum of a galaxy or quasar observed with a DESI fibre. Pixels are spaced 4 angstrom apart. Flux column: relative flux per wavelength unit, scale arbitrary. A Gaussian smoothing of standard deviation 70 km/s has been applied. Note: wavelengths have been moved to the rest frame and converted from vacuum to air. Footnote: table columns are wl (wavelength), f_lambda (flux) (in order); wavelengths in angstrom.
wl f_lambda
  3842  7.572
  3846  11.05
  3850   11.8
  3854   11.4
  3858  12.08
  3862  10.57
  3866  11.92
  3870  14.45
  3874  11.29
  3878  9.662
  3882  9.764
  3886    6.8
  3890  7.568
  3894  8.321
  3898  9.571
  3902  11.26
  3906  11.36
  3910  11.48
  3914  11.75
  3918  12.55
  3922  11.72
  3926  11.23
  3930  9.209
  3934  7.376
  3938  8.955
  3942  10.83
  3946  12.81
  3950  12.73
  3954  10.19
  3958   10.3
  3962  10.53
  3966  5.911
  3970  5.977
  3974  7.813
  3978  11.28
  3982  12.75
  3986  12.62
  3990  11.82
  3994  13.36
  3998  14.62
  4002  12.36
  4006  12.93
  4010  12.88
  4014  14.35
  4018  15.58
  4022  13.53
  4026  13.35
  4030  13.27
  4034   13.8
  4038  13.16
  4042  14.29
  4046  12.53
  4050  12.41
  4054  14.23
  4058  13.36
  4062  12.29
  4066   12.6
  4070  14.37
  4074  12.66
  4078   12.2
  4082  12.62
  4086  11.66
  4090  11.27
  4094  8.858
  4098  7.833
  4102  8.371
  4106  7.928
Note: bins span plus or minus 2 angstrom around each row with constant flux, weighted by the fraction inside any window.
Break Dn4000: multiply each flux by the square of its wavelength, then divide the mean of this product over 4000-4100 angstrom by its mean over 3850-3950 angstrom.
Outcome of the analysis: 1.29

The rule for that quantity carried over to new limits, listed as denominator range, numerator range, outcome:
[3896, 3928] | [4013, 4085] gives 1.26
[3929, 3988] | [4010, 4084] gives 1.40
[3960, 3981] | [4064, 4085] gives 1.59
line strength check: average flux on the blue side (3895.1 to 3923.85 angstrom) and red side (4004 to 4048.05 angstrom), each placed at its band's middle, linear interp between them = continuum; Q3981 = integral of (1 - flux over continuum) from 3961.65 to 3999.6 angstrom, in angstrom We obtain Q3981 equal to 6.30 angstrom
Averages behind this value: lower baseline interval 11.3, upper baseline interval 13.6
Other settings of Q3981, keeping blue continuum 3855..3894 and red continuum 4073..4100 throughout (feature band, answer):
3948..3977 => 4.01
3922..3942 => 1.74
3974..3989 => -1.32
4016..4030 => -4.22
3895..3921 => -1.90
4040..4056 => -3.71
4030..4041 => -2.75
